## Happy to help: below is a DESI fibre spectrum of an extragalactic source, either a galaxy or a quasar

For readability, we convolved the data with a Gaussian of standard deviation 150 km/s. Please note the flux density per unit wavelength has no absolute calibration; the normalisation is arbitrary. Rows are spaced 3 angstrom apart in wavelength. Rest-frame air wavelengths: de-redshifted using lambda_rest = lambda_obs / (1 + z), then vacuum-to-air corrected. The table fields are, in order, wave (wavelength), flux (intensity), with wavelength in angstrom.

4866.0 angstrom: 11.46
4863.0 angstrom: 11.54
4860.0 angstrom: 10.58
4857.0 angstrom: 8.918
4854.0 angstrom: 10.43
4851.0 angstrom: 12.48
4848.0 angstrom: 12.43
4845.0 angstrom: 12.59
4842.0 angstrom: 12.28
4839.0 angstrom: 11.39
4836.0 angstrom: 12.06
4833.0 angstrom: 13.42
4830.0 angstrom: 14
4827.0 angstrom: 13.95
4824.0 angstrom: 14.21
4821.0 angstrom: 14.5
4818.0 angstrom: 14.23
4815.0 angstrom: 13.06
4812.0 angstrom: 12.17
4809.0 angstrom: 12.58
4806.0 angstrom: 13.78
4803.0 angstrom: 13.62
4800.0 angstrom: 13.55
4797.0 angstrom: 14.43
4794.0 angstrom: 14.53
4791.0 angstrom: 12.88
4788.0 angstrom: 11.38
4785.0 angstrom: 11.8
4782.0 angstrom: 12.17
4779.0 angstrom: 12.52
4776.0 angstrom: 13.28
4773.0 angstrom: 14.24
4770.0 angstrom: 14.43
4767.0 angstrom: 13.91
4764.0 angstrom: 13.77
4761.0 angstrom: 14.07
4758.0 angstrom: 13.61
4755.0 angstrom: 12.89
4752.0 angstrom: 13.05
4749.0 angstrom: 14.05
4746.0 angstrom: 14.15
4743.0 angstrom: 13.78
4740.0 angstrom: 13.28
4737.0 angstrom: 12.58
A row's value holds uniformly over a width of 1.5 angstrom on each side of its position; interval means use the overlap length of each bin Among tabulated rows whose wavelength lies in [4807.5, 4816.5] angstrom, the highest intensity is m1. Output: 13.06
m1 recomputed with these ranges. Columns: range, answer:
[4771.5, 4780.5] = 14.24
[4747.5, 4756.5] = 14.05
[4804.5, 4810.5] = 13.78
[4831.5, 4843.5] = 13.42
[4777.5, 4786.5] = 12.52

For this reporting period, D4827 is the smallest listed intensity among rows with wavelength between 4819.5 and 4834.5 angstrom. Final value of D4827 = 13.42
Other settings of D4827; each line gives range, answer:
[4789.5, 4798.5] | 12.88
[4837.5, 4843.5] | 11.39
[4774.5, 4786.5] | 11.8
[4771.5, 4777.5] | 13.28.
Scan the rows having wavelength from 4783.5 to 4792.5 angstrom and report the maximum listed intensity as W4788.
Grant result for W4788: 12.88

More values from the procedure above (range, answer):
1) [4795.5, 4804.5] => 14.43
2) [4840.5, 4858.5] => 12.59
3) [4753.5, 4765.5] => 14.07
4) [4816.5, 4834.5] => 14.5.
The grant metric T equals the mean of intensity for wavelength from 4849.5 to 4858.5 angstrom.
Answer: 10.6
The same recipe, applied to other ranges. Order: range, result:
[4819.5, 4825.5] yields 14.4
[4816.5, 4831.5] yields 14.2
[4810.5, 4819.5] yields 13.2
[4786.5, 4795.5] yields 12.9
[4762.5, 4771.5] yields 14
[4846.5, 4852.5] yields 12.5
